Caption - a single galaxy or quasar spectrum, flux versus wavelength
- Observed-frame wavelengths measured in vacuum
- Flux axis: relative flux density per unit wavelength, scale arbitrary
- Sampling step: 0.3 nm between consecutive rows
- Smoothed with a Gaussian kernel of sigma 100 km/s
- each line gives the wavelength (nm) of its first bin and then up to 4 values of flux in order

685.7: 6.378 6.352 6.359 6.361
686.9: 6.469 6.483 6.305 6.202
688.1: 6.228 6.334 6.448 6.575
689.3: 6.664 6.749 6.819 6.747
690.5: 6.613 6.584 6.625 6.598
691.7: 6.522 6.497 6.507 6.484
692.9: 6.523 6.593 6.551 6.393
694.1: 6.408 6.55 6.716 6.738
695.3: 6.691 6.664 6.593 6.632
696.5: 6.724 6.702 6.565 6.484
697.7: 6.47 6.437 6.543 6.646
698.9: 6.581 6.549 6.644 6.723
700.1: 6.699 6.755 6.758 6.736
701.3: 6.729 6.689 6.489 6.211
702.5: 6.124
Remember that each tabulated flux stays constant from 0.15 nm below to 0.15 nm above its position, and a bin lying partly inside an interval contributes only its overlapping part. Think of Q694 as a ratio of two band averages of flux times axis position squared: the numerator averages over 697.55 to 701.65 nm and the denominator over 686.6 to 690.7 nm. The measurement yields 1.05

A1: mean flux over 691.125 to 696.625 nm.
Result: 6.58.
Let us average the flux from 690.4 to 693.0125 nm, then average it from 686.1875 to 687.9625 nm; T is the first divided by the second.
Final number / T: 1.0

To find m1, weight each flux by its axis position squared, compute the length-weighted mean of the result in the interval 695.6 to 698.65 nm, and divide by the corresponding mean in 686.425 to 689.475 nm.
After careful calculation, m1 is 1.05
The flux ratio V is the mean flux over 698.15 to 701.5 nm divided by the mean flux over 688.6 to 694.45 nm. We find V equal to 1.0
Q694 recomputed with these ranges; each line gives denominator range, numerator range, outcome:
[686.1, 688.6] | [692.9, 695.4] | 1.06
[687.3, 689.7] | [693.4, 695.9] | 1.04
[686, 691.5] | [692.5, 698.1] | 1.03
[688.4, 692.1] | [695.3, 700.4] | 1.02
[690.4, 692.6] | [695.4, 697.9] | 1.02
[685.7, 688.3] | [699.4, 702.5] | 1.09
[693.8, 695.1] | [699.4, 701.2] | 1.04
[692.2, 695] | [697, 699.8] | 1.02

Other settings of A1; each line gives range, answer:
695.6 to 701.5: 6.63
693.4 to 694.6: 6.48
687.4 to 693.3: 6.53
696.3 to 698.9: 6.57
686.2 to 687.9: 6.37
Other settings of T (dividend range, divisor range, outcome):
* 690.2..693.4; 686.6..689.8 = 1.02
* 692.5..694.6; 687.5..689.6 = 1.01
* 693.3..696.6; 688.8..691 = 0.99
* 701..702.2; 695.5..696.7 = 0.99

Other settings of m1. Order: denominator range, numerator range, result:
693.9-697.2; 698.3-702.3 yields 1.01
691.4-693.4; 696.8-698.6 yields 1.02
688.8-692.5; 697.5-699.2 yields 1.01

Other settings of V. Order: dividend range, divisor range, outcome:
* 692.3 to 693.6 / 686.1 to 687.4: 1.02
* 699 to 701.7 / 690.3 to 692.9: 1.02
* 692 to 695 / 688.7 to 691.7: 0.98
